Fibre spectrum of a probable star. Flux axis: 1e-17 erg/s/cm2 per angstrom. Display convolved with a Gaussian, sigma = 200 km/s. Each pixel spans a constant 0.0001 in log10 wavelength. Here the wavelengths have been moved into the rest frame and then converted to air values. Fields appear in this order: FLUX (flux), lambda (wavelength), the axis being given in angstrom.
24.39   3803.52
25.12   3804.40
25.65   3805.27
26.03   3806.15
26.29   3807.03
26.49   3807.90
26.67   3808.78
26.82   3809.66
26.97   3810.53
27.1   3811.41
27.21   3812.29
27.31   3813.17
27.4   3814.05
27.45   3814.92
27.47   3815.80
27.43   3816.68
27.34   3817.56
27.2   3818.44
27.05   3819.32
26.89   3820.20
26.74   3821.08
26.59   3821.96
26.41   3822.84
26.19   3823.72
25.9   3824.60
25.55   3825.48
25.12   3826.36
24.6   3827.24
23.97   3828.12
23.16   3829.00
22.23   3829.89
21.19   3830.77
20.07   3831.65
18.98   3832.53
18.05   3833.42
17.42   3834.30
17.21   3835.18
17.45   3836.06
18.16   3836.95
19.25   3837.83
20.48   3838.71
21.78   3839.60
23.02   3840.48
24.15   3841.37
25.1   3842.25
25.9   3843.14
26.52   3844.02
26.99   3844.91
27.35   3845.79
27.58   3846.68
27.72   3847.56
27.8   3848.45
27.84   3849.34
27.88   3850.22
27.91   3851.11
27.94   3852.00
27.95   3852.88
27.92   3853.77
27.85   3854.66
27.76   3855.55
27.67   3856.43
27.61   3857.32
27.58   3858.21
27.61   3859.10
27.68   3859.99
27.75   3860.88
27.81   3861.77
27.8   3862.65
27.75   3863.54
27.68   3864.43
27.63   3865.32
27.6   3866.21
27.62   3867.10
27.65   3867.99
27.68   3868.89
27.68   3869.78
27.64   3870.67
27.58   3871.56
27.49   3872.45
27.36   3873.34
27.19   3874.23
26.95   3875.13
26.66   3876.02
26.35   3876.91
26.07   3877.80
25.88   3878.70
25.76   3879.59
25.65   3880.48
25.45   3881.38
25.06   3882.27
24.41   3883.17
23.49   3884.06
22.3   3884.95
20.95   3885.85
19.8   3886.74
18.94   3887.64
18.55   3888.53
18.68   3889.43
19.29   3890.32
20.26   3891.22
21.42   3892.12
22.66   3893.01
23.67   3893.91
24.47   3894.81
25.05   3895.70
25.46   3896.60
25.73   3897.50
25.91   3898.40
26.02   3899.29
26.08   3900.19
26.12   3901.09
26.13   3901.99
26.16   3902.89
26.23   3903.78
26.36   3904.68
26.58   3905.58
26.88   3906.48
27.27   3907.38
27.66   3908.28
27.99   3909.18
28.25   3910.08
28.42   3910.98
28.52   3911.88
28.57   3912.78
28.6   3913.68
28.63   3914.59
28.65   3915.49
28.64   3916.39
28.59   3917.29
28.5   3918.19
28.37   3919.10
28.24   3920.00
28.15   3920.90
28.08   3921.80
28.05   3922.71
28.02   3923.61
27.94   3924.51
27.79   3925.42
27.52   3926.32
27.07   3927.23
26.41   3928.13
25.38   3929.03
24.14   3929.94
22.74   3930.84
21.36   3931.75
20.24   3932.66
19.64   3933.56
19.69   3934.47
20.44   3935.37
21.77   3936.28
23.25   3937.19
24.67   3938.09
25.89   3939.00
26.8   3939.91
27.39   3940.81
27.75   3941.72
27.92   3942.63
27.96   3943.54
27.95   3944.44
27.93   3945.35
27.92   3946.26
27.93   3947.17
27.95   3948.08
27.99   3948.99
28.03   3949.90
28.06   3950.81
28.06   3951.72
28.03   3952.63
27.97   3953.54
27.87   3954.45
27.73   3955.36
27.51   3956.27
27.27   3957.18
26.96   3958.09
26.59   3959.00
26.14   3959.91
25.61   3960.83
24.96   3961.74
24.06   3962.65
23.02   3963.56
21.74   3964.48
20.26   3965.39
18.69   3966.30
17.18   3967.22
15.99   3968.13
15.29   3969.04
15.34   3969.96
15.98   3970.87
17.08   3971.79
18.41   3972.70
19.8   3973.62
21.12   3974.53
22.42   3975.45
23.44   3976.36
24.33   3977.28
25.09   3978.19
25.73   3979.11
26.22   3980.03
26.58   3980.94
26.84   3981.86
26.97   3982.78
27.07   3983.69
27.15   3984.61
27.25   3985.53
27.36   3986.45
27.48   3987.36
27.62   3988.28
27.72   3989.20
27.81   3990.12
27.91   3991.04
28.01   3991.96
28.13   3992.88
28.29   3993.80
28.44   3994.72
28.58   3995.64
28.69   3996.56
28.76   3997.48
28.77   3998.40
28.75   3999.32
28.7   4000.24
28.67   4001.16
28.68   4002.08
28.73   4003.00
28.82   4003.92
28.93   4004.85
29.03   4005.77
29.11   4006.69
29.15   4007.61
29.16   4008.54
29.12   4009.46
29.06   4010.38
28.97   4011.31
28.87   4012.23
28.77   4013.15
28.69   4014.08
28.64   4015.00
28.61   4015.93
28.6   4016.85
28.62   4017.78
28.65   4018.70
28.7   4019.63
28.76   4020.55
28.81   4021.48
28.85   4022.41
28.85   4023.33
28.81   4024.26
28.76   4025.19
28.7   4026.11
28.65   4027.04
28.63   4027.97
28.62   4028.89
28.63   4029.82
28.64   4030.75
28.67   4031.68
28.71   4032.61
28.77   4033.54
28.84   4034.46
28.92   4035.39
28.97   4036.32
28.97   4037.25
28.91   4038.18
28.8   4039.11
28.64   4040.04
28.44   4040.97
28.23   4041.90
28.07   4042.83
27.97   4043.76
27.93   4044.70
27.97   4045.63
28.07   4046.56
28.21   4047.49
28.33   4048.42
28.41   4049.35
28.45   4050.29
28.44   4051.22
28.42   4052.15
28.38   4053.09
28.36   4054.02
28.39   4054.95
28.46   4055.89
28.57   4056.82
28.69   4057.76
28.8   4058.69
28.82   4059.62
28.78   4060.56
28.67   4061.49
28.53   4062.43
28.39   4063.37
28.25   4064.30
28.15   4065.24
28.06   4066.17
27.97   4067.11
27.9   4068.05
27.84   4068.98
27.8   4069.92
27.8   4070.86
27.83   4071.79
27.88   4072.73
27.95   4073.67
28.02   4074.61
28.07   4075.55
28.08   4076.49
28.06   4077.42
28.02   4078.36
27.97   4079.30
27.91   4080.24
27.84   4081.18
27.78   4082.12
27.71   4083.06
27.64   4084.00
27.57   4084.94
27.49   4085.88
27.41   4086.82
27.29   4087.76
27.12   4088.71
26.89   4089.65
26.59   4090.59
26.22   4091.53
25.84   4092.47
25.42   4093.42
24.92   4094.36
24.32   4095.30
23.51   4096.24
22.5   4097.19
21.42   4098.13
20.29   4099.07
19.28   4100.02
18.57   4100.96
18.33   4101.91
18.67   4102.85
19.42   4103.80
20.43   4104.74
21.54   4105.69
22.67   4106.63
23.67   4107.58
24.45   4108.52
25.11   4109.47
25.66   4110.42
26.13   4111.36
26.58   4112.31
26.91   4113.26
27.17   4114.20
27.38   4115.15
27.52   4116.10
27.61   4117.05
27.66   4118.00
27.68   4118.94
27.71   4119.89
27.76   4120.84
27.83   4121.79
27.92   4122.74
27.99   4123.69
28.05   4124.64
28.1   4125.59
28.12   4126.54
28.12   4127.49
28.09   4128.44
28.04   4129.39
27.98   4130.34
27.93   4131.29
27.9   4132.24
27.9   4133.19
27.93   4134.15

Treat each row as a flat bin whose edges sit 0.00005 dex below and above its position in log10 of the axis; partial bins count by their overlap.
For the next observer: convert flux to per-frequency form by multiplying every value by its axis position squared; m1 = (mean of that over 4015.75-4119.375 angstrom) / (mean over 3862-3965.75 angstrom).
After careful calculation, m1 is 1.13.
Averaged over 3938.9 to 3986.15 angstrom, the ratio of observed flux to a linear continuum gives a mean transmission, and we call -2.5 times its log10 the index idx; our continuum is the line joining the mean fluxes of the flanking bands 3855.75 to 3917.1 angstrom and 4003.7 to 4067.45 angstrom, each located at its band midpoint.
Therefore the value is 0.108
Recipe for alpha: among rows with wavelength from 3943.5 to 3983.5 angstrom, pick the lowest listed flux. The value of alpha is 15.29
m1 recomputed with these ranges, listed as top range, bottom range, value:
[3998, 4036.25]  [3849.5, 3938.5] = 1.18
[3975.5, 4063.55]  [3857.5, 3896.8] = 1.21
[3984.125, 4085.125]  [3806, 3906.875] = 1.23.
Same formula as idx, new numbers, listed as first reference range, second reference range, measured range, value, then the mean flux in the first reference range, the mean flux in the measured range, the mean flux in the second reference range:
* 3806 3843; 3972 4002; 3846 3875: -0.12 mag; 24.2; 27.7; 26.5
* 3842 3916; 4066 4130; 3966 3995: 0.10 mag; 26.2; 23.8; 26.1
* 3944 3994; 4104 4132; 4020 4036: -0.13 mag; 24.9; 28.8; 26.6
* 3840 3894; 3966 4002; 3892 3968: -0.03 mag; 25.8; 26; 24.8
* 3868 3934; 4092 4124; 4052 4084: -0.15 mag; 25.7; 28.2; 24.4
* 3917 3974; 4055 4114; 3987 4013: -0.13 mag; 24.8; 28.6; 26.1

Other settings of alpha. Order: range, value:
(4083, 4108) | 18.33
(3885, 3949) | 18.55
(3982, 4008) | 26.97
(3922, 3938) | 19.64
